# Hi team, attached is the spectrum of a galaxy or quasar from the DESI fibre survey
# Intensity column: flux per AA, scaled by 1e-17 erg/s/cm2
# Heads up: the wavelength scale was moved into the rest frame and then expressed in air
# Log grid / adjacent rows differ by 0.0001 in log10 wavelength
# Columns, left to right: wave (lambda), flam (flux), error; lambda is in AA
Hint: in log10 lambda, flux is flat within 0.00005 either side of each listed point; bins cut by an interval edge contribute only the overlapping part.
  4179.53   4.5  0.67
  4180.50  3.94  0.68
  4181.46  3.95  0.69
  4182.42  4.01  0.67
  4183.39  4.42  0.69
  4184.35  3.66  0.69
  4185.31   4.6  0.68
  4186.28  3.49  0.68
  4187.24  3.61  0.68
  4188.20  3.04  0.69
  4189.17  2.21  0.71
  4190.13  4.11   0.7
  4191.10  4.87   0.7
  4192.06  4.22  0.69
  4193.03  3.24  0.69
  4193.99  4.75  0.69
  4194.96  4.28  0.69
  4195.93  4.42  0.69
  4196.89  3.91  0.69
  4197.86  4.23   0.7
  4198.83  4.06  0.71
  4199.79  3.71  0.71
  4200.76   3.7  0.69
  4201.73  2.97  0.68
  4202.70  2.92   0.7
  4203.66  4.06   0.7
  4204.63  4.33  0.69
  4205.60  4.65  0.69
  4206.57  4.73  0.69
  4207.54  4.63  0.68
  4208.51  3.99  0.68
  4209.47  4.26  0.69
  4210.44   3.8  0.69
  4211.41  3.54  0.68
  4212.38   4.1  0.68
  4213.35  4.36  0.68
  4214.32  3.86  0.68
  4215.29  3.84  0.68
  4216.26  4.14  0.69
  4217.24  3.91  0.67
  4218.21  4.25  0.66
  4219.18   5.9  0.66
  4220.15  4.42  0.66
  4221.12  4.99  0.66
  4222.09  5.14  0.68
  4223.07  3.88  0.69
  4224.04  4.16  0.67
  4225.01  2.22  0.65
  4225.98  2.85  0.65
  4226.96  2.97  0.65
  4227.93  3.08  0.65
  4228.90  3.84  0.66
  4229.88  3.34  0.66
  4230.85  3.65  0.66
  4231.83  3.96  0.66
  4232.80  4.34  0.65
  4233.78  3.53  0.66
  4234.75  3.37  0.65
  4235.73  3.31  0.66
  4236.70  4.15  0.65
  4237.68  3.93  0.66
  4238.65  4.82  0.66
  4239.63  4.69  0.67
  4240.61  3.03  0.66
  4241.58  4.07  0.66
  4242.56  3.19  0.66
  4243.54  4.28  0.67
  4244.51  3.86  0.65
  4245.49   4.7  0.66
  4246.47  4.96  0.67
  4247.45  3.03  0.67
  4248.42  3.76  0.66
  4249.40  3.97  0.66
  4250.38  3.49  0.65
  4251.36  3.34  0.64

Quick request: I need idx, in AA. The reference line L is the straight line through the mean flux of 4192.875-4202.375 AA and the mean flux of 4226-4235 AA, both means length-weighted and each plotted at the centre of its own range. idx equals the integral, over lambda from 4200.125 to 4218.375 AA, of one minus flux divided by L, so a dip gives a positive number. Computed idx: -1.0 AA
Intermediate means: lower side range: 3.93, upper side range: 3.53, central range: 3.99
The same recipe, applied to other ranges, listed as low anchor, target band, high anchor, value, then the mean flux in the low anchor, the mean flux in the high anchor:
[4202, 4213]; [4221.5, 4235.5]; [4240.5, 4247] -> 1.6 AA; 4.08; 4.06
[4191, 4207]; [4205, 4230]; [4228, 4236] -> -1.4 AA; 4.04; 3.64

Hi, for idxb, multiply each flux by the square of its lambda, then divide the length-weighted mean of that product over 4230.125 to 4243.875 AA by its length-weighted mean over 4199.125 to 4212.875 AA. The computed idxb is 1.0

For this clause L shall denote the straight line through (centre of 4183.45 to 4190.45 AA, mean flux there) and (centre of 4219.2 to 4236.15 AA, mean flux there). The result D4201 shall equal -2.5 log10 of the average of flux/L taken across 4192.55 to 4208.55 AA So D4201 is -0.11 mag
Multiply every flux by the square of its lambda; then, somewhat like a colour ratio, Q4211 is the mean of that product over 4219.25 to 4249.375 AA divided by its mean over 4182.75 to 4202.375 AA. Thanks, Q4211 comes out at 1.02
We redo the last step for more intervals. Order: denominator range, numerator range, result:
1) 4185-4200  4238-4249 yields 1.05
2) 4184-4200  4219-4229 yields 1.01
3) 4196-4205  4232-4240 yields 1.08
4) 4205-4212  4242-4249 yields 0.96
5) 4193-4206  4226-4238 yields 0.92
